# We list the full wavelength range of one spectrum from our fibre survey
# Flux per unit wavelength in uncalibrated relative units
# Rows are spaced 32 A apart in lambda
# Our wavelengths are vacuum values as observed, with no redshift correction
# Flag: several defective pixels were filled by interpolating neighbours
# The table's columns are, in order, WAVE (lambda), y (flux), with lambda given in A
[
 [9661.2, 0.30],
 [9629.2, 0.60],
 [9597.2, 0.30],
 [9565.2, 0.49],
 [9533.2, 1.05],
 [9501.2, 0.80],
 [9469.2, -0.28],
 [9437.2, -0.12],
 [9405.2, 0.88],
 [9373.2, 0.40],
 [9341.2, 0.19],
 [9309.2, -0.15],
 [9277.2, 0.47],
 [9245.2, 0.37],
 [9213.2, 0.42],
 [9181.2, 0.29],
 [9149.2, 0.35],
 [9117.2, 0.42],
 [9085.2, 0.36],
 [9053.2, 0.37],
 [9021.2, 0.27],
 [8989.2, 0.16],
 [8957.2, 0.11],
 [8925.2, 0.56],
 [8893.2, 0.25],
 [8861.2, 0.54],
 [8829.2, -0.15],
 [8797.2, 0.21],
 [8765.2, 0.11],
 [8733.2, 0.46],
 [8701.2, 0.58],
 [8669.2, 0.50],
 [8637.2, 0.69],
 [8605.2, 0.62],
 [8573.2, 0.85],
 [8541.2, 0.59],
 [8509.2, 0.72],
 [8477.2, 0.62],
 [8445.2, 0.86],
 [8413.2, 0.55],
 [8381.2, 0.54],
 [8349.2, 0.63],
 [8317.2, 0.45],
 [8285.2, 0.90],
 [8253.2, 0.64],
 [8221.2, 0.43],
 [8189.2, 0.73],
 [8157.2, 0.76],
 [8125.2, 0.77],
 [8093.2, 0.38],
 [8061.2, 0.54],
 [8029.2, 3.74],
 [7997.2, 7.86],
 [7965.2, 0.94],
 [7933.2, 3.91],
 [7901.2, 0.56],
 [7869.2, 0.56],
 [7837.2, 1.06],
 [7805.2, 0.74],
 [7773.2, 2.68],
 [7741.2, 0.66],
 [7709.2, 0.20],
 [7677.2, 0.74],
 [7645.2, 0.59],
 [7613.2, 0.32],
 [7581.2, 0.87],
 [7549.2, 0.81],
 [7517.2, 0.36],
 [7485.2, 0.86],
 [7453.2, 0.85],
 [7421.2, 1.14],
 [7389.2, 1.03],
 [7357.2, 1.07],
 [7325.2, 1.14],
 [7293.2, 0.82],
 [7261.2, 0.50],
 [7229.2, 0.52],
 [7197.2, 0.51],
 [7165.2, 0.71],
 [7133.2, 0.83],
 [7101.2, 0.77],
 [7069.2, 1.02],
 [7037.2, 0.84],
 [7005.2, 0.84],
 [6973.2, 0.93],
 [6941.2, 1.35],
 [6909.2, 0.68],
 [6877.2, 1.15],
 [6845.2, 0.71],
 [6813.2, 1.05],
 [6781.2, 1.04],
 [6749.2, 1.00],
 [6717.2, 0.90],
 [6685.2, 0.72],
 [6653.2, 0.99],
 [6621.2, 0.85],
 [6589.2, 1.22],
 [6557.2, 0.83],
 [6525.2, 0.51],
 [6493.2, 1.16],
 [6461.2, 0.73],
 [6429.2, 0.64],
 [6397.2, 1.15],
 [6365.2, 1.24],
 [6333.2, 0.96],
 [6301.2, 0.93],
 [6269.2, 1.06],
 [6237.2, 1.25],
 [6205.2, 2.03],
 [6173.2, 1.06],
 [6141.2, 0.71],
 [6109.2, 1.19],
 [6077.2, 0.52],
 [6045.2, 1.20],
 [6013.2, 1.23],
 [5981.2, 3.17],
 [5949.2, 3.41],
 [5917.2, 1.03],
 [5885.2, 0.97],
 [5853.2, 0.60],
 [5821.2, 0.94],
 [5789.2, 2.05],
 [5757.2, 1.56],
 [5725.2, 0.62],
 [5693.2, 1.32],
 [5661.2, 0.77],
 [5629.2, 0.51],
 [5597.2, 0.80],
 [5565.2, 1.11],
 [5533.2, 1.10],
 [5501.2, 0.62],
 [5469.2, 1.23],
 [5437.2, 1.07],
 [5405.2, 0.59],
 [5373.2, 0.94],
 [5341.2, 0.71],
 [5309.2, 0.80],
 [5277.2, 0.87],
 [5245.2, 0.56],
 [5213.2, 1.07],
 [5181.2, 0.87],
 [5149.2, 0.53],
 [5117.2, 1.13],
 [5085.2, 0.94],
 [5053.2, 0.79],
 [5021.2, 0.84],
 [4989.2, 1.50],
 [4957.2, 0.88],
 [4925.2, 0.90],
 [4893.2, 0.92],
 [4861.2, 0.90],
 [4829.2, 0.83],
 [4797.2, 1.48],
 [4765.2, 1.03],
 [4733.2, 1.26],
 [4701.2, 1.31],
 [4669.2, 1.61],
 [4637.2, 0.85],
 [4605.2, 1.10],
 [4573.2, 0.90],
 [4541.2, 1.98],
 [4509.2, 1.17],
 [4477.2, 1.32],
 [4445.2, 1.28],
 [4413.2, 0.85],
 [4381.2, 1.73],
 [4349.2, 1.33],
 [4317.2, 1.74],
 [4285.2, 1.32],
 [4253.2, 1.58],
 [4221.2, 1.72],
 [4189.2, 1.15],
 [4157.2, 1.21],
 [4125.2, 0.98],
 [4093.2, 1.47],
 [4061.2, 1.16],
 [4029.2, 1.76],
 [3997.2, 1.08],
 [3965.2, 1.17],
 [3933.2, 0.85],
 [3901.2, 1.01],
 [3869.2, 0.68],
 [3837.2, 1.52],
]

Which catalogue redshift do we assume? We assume 0.600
